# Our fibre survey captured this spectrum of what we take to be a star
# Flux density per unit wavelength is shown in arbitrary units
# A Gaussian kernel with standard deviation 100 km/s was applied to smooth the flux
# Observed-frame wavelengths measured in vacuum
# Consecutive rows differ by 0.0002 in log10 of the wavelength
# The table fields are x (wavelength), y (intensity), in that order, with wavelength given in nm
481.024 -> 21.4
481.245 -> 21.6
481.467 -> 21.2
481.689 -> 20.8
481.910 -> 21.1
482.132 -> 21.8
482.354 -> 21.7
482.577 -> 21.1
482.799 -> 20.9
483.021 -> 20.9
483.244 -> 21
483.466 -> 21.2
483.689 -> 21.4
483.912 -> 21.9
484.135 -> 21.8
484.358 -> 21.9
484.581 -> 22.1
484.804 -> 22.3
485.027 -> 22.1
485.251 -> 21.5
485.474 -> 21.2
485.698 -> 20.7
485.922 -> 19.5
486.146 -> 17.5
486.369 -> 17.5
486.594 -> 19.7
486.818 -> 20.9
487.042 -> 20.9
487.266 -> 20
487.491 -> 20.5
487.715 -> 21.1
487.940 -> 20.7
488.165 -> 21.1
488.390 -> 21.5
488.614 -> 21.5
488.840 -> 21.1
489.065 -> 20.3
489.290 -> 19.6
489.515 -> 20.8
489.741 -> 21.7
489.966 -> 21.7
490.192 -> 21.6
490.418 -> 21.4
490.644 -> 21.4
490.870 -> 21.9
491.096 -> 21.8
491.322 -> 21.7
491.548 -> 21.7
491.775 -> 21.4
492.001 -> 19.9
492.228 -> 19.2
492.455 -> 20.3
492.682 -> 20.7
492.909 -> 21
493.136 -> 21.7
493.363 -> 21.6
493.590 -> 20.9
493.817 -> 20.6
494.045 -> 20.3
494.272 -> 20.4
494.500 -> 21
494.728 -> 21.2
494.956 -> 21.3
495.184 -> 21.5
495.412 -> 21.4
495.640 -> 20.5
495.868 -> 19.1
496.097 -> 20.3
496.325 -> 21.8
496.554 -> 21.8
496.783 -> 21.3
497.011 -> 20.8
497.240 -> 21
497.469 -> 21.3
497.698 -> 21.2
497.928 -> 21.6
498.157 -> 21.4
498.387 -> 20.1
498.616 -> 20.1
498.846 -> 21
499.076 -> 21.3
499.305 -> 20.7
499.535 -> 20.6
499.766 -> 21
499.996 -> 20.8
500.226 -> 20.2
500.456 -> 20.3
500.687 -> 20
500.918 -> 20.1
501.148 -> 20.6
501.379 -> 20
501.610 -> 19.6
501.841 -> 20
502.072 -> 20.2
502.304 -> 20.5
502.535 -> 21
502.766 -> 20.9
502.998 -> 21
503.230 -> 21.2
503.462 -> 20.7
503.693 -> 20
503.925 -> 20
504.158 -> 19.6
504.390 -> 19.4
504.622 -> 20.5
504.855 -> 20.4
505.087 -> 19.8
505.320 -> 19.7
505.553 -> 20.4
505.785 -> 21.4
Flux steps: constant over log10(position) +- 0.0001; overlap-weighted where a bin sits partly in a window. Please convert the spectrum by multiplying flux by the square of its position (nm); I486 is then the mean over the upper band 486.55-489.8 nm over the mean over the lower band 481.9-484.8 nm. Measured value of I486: 0.99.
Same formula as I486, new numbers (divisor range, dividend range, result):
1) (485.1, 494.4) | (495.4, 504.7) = 1.03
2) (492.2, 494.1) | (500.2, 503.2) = 1.01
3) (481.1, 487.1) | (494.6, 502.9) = 1.05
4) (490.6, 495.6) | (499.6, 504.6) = 1.00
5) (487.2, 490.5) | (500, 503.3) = 1.02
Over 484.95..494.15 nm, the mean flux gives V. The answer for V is 20.8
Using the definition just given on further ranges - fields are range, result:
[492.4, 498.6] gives 21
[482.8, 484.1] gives 21.3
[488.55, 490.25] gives 21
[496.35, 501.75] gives 20.7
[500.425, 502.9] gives 20.3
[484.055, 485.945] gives 21.5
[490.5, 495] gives 21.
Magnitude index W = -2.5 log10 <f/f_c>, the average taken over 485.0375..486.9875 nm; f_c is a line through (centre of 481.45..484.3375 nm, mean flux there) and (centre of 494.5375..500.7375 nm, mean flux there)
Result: 0.07 mag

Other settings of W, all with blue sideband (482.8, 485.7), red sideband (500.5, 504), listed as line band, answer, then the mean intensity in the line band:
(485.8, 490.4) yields 0.04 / 20.5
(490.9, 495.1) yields 0.00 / 21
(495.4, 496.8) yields 0.00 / 20.8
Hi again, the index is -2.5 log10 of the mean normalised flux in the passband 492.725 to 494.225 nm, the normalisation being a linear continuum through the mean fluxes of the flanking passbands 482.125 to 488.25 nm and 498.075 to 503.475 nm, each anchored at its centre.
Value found -0.02 mag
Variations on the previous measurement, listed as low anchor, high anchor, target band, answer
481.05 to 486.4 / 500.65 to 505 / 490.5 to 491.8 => -0.04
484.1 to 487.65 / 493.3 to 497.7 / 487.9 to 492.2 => -0.02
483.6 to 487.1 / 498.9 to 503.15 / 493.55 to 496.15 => 0.00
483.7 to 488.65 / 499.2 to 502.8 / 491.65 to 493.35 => 0.00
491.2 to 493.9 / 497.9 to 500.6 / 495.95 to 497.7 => -0.02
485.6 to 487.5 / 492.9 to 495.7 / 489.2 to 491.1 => -0.05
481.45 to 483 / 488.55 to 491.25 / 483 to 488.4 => 0.02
